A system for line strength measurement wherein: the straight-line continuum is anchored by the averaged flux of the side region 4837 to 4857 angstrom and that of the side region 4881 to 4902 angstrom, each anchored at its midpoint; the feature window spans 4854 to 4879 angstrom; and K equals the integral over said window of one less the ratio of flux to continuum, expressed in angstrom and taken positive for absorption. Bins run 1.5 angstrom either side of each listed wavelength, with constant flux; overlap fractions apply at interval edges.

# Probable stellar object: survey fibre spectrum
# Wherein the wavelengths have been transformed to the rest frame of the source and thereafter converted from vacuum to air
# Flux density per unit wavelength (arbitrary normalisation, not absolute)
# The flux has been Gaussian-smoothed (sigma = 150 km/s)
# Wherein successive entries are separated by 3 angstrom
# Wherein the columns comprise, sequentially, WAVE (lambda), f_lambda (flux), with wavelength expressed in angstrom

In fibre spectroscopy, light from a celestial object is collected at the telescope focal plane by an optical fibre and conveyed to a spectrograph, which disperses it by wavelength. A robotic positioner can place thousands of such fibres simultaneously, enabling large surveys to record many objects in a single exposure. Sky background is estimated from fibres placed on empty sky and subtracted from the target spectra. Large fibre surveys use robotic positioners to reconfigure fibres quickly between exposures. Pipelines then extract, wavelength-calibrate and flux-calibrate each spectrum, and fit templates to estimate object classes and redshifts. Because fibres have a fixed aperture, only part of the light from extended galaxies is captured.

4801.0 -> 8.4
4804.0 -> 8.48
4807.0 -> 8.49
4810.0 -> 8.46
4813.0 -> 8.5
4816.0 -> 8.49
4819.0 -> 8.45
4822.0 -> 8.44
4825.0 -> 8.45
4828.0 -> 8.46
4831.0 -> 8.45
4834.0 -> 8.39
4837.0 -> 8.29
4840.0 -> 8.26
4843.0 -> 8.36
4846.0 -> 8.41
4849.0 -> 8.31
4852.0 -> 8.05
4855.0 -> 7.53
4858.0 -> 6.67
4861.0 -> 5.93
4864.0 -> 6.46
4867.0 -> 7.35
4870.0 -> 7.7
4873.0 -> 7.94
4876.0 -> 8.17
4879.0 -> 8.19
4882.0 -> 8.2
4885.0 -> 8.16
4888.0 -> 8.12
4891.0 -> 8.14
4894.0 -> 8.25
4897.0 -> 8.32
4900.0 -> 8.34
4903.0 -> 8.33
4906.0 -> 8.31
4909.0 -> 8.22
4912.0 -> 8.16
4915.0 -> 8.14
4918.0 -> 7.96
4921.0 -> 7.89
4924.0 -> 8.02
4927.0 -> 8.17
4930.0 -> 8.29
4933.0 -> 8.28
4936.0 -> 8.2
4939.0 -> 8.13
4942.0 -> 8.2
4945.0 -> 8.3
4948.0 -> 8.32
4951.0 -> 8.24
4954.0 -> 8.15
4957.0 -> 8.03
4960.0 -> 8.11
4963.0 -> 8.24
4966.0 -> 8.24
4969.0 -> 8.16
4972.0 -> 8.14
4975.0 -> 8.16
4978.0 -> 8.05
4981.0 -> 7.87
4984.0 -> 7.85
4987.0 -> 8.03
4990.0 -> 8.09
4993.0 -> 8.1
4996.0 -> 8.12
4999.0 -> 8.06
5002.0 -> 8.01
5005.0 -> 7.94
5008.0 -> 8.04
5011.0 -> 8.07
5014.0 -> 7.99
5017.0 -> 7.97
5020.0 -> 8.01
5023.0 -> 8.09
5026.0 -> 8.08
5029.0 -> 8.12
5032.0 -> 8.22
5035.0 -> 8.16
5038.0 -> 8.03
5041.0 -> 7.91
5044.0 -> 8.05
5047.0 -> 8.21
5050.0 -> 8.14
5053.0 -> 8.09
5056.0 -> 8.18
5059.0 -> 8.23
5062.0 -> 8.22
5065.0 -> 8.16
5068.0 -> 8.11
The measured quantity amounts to 2.7 angstrom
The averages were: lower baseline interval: 8.13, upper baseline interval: 8.22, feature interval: 7.27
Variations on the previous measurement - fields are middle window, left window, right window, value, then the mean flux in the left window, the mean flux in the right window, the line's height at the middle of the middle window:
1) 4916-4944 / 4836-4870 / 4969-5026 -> -1.07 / 7.6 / 8.04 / 7.83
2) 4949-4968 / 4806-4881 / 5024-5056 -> -0.26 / 8.01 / 8.1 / 8.06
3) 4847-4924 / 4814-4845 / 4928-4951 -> 4.09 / 8.41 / 8.24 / 8.32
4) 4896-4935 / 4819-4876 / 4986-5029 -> -1.15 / 7.88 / 8.05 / 7.95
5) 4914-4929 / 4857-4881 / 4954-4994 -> -0.65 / 7.33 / 8.08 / 7.71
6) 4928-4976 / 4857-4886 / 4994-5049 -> -2.52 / 7.48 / 8.06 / 7.79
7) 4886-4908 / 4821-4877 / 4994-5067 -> -0.92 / 7.87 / 8.09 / 7.93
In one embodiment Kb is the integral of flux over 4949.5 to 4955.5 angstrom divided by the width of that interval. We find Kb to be 8.2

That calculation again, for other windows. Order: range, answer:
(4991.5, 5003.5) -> 8.07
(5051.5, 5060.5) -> 8.17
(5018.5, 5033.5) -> 8.1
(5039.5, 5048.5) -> 8.06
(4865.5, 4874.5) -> 7.66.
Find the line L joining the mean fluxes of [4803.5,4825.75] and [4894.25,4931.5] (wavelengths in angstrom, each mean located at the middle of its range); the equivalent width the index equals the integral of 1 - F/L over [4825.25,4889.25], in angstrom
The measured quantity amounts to 3.5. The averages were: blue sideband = 8.47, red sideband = 8.18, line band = 7.89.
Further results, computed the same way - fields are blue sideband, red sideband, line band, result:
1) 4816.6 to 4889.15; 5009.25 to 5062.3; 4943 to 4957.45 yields -0.3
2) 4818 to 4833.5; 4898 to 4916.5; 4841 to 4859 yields 1.0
